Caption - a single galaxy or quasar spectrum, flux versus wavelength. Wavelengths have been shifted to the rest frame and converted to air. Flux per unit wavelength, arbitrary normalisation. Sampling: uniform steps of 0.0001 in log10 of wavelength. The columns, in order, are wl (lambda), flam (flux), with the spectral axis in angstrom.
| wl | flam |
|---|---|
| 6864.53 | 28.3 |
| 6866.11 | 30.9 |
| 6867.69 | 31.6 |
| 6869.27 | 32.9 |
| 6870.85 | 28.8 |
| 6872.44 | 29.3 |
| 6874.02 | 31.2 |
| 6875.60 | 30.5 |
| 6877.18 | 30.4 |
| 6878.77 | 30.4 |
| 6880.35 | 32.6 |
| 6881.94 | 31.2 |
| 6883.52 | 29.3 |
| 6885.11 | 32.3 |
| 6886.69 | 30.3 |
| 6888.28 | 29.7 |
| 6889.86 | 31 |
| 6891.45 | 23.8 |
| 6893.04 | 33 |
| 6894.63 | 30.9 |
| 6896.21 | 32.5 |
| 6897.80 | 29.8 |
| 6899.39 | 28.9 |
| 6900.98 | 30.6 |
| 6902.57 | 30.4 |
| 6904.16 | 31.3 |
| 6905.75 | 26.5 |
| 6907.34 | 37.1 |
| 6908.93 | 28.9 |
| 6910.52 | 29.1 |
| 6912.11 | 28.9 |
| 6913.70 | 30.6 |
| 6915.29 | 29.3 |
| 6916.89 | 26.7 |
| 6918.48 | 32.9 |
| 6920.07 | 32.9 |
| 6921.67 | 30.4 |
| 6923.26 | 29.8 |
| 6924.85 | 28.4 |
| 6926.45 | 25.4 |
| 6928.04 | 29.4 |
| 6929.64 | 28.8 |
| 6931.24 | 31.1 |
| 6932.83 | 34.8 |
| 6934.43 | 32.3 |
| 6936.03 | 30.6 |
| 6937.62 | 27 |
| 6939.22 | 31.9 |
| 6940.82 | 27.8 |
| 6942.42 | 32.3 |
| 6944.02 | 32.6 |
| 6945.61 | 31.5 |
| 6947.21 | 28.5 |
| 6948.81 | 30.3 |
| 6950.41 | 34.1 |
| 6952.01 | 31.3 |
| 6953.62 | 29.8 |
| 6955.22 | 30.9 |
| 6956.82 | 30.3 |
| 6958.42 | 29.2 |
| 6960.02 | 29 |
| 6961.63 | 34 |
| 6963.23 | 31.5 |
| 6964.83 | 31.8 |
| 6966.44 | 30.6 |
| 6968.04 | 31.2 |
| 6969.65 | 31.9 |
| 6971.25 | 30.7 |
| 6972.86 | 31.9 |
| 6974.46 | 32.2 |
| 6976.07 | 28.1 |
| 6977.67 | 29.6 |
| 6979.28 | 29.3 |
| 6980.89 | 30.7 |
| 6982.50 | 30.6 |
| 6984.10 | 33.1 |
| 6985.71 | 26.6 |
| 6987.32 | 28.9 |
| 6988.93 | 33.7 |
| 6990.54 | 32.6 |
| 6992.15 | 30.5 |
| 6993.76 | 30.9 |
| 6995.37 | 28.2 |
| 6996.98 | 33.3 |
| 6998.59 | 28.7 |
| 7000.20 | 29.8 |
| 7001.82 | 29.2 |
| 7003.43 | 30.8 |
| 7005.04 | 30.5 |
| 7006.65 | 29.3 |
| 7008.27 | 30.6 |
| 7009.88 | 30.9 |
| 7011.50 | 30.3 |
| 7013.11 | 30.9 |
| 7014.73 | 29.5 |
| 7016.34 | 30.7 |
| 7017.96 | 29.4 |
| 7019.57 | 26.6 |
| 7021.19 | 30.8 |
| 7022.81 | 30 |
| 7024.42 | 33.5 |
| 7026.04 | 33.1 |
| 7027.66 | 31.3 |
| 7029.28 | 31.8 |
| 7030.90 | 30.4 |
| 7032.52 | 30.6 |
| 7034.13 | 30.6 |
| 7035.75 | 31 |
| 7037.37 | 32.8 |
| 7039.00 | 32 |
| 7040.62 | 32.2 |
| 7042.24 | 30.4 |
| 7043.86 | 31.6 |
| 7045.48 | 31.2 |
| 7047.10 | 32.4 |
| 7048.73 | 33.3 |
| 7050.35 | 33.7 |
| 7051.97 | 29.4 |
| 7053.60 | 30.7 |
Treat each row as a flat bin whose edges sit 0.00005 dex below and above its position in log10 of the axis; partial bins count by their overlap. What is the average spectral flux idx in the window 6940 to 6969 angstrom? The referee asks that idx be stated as 30.9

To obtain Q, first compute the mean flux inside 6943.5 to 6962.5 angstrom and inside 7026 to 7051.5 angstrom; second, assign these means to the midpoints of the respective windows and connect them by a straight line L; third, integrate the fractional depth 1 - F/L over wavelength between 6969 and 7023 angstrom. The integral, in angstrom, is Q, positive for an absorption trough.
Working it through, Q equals 1.74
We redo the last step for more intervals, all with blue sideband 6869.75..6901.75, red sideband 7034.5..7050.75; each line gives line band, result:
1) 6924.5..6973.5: 0.5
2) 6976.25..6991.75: 0.4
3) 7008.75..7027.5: 0.7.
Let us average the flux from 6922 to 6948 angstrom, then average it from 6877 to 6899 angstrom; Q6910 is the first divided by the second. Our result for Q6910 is 0.99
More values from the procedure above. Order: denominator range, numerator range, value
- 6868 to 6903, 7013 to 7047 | 1.02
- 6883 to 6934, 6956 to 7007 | 1.01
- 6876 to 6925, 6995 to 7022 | 0.99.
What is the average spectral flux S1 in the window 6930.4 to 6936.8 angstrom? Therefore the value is 32.2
